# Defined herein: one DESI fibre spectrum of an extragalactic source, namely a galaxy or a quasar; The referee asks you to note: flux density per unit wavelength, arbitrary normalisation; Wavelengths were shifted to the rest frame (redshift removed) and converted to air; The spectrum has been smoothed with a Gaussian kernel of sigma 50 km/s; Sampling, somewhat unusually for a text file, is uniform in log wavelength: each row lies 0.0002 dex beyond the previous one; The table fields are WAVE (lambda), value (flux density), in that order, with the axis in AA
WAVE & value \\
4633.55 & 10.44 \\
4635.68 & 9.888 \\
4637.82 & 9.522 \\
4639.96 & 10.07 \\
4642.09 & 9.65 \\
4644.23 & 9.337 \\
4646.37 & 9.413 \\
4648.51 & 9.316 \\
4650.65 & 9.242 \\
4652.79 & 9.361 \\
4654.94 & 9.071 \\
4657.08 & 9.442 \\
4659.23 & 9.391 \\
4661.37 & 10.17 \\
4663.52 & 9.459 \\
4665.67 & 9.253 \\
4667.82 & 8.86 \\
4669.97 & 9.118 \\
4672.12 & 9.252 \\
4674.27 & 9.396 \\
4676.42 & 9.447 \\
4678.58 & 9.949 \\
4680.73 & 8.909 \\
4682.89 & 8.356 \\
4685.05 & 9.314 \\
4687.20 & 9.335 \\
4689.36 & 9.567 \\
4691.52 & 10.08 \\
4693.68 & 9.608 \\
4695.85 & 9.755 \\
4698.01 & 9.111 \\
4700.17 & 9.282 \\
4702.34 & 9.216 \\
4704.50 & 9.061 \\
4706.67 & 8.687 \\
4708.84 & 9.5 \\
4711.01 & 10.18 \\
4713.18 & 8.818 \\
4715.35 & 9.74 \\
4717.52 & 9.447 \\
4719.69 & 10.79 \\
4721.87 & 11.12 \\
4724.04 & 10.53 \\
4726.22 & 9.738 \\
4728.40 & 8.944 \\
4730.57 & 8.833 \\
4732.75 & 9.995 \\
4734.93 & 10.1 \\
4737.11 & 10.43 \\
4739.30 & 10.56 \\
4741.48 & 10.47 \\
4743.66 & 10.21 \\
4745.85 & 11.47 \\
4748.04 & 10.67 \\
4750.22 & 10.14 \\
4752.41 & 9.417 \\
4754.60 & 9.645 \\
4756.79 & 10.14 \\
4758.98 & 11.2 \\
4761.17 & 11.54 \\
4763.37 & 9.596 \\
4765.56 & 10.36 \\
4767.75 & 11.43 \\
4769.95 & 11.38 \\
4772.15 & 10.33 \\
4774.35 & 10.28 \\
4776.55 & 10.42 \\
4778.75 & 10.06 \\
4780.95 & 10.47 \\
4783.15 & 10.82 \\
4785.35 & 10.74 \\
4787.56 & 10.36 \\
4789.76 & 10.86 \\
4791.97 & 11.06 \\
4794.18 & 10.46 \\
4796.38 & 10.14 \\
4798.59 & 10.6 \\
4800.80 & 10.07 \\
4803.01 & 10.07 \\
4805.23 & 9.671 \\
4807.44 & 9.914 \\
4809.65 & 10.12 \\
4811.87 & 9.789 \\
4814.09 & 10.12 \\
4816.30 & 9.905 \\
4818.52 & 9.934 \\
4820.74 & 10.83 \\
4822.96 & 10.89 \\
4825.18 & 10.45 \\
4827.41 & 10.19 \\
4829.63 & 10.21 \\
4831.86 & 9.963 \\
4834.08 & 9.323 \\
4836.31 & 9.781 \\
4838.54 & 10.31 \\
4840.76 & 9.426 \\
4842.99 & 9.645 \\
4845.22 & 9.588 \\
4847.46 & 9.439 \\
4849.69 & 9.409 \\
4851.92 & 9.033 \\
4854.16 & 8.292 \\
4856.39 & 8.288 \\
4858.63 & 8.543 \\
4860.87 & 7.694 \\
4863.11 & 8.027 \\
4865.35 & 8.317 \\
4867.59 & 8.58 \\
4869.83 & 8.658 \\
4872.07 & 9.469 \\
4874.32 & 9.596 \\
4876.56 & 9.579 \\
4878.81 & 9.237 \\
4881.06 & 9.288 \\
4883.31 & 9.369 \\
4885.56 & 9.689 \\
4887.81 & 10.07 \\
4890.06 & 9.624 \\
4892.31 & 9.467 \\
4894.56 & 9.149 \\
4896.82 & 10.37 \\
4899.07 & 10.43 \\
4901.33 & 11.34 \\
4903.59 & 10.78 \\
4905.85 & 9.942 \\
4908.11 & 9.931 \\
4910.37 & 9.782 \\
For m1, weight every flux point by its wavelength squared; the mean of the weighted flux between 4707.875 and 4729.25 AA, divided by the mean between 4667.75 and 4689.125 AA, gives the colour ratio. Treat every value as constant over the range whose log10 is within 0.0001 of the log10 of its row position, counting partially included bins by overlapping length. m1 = 1.09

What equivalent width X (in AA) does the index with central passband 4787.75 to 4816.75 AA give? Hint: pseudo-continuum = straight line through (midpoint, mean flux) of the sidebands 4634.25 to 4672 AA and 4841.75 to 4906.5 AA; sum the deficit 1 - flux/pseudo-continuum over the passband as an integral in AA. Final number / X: -2.6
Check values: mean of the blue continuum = 9.45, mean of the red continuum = 9.34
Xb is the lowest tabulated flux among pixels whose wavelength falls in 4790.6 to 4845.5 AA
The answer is 9.323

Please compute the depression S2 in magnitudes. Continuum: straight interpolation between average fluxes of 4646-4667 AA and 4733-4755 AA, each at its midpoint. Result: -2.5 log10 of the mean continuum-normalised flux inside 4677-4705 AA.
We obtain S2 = 0.05 mag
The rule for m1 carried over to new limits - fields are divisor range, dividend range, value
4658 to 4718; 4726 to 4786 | 1.14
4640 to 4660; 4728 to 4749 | 1.13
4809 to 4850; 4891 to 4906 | 1.05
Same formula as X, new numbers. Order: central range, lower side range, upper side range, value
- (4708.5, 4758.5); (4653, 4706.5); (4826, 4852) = -3.12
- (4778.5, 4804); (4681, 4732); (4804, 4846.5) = -1.63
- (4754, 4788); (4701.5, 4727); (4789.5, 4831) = -1.74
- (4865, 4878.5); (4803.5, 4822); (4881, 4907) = 1.24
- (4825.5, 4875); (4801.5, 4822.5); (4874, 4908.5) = 3.90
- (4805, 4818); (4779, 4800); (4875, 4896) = 0.51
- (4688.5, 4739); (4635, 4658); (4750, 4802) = 1.57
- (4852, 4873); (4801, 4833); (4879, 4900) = 3.00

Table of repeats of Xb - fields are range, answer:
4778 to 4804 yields 10.06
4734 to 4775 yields 9.417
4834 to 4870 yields 7.694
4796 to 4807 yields 9.671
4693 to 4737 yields 8.687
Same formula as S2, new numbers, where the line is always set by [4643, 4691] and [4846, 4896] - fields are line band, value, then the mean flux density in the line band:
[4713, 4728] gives -0.09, 10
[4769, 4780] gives -0.14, 10.5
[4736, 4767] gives -0.13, 10.4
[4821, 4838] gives -0.12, 10.2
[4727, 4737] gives -0.04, 9.58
